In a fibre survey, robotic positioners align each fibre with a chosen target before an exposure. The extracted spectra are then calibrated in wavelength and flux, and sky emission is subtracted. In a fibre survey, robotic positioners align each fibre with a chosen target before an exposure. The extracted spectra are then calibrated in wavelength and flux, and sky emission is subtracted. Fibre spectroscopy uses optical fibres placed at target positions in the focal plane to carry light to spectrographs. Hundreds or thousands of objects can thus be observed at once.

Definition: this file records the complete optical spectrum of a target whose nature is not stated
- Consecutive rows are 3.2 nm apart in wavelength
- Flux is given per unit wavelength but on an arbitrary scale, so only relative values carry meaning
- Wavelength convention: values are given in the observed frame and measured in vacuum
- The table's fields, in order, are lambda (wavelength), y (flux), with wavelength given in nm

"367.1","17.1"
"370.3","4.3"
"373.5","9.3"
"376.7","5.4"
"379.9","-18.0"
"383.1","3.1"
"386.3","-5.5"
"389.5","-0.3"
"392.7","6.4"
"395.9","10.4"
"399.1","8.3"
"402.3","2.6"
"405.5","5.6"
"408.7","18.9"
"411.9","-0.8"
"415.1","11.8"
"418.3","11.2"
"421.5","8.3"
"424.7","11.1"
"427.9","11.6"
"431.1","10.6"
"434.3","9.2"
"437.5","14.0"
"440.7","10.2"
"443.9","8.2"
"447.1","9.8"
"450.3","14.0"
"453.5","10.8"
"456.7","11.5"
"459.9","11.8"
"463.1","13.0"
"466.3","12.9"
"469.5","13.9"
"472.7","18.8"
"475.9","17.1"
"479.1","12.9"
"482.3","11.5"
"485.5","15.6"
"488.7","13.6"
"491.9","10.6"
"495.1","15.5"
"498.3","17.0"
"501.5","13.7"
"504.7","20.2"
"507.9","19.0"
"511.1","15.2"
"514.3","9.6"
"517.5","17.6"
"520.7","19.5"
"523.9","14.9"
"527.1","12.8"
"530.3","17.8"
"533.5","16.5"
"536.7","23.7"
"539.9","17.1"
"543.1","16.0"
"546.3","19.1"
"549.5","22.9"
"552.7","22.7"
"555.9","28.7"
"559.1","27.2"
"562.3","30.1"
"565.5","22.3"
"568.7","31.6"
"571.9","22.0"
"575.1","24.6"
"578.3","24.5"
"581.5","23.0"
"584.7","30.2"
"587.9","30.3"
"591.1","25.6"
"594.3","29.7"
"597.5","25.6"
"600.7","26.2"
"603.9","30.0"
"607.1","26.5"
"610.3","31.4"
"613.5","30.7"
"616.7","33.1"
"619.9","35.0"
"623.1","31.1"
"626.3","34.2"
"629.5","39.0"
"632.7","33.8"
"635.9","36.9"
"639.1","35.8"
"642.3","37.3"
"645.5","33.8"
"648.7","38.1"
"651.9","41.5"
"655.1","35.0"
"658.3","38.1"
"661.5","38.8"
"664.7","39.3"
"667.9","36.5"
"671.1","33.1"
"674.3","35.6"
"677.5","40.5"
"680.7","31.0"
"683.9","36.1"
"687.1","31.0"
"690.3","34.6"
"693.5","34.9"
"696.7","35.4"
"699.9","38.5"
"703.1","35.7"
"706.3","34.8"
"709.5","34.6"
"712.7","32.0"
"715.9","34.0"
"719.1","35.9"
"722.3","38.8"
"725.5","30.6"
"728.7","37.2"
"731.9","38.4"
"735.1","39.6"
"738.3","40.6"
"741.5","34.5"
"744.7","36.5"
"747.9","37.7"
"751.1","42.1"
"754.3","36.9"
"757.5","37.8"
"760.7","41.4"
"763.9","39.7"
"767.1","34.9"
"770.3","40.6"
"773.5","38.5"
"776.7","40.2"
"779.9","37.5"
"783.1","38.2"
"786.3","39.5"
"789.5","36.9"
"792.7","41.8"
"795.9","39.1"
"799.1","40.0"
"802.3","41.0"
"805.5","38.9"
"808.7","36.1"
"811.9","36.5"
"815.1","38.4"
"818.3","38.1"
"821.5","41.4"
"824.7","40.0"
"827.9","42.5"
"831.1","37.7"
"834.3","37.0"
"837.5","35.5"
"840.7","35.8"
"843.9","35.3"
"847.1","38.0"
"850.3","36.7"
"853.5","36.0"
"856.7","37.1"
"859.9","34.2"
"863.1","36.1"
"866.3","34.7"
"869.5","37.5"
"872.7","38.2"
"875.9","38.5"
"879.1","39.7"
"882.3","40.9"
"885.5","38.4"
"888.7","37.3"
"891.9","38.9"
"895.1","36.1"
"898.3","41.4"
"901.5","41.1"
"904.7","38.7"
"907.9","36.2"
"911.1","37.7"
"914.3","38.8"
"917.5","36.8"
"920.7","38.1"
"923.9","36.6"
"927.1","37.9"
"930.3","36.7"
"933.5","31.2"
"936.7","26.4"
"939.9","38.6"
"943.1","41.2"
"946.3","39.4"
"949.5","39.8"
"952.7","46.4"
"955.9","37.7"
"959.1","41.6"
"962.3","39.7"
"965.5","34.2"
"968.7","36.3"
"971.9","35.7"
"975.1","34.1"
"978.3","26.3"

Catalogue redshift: 0.375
